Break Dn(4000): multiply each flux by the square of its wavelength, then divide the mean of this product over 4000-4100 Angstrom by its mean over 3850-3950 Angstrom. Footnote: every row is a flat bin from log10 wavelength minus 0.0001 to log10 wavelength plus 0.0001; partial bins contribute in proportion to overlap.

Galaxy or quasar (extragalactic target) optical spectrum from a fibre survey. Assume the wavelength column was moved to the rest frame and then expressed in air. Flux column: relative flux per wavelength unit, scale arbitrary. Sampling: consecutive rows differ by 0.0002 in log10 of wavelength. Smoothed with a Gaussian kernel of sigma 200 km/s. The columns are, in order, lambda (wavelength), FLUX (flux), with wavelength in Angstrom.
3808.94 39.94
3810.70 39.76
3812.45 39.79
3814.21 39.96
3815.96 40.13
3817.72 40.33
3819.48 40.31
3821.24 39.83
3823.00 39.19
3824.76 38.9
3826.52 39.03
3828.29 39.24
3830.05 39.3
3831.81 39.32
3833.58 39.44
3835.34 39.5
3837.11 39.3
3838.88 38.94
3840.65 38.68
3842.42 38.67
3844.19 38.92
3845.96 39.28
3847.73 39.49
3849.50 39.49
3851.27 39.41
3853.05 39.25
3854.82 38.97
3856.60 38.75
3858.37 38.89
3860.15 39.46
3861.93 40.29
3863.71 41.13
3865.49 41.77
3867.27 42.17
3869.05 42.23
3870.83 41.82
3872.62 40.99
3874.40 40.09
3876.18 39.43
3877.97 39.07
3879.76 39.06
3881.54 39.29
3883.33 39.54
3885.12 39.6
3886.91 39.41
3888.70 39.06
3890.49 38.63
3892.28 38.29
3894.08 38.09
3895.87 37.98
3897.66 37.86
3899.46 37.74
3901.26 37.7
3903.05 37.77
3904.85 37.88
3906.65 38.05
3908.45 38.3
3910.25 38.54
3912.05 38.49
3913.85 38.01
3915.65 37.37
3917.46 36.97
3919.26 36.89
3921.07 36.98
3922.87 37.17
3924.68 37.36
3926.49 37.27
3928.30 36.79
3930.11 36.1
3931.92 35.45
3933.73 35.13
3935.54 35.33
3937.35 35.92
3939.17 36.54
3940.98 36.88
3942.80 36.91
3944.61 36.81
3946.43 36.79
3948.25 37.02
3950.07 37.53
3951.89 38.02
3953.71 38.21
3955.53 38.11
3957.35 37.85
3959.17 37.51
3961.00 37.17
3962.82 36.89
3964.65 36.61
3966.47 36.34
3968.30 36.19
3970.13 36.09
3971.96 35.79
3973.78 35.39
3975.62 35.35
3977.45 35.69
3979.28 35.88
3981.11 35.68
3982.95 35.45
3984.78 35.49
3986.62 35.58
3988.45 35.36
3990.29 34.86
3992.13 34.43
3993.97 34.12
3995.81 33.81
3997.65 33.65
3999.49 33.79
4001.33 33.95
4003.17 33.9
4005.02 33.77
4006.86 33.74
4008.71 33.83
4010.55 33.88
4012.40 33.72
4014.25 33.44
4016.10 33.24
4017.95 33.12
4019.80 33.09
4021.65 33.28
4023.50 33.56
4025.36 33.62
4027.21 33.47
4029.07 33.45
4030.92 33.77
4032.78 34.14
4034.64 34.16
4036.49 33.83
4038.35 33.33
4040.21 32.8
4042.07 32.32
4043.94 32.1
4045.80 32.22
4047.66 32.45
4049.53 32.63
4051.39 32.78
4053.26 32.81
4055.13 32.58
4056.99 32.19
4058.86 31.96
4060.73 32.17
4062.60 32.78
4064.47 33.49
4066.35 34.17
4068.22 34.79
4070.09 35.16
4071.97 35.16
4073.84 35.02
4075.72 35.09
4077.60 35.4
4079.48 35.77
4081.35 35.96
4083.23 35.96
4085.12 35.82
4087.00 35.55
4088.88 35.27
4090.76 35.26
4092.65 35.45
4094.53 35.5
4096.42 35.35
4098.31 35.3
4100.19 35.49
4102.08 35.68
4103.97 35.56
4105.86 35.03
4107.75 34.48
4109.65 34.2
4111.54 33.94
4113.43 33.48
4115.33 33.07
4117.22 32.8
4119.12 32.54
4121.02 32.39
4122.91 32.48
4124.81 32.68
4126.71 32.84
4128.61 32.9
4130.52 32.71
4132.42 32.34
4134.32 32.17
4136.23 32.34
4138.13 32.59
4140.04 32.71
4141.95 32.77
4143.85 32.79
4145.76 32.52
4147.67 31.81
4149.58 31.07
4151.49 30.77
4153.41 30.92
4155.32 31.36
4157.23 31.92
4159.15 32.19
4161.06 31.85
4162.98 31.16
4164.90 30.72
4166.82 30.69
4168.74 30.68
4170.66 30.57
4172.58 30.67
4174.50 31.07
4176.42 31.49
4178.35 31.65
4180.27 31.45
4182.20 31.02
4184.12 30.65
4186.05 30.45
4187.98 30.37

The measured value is 0.96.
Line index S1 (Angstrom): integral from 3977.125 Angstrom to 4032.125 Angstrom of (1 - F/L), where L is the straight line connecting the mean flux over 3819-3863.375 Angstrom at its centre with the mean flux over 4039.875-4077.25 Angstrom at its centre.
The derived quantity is 1.00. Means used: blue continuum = 39.3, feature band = 34.1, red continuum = 33.3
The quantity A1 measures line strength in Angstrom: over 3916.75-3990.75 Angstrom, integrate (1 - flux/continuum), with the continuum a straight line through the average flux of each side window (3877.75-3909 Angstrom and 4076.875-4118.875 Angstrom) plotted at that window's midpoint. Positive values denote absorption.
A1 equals 1.9 Angstrom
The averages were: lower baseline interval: 38.5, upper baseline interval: 35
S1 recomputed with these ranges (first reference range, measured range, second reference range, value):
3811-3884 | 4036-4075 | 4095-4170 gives 1.65 Angstrom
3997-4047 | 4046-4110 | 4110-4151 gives -2.79 Angstrom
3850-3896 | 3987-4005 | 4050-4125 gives 1.17 Angstrom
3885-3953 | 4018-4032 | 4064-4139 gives 0.84 Angstrom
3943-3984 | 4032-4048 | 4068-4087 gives 1.25 Angstrom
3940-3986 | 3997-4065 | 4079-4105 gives 5.38 Angstrom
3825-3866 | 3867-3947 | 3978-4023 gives -1.50 Angstrom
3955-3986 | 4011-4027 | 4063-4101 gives 1.08 Angstrom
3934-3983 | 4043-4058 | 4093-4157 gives 0.97 Angstrom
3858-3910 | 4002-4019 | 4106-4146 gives 1.12 Angstrom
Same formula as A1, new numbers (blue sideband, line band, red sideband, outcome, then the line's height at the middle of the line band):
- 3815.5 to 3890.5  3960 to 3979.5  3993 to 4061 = -0.4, 35.4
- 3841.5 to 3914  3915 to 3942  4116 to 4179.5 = 1.0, 37.9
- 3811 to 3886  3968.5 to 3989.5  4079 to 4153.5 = 0.7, 36.8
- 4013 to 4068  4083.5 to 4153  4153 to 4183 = -3.6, 31.9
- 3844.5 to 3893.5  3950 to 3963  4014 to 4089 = -0.3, 36.9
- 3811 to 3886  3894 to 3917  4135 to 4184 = 0.2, 38.2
